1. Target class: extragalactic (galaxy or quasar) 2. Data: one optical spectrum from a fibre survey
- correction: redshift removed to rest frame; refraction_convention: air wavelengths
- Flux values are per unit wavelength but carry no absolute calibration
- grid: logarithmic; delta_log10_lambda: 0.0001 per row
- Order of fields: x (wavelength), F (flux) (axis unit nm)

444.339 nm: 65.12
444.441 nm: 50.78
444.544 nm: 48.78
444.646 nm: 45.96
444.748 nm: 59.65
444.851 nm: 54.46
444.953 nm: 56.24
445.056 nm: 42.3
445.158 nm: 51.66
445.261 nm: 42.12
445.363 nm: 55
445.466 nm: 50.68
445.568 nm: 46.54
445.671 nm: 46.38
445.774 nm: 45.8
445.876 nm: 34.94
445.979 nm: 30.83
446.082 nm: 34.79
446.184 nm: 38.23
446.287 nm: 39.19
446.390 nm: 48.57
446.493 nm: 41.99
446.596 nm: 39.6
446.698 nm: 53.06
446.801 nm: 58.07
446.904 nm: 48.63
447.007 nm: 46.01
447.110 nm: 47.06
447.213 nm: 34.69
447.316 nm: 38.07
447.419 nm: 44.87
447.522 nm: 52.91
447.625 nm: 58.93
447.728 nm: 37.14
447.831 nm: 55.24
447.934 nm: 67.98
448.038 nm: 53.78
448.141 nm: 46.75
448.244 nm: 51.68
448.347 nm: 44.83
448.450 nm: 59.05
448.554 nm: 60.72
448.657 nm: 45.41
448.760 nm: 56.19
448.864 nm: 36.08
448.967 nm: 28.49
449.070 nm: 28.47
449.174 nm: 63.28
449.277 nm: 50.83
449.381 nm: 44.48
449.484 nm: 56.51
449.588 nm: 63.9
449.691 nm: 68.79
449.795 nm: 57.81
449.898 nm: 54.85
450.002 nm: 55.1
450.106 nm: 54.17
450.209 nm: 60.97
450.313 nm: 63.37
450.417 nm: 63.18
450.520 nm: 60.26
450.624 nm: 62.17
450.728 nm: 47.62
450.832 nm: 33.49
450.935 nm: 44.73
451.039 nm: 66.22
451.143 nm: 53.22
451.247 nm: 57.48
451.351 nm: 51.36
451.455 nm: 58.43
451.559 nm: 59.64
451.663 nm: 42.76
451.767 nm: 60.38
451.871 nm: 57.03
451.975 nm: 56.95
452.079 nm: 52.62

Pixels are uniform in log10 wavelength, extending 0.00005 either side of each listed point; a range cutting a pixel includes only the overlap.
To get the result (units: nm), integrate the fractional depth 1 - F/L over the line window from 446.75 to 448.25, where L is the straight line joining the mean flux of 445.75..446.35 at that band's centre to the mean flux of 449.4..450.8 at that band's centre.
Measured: -0.16 nm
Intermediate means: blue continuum 37.1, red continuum 58.4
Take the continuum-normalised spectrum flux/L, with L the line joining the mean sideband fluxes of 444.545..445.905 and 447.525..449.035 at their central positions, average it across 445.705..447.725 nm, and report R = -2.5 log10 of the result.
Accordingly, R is 0.130 mag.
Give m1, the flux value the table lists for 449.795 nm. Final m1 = 57.81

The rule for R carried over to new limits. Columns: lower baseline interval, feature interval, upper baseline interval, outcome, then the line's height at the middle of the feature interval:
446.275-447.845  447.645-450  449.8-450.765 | 0.02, 52.8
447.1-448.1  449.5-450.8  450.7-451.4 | -0.17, 50.3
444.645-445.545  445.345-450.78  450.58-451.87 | 0.05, 52.1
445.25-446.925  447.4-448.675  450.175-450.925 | -0.08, 49.1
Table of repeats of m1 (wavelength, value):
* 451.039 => 66.22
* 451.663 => 42.76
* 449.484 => 56.51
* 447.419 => 44.87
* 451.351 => 51.36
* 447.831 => 55.24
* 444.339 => 65.12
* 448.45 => 59.05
